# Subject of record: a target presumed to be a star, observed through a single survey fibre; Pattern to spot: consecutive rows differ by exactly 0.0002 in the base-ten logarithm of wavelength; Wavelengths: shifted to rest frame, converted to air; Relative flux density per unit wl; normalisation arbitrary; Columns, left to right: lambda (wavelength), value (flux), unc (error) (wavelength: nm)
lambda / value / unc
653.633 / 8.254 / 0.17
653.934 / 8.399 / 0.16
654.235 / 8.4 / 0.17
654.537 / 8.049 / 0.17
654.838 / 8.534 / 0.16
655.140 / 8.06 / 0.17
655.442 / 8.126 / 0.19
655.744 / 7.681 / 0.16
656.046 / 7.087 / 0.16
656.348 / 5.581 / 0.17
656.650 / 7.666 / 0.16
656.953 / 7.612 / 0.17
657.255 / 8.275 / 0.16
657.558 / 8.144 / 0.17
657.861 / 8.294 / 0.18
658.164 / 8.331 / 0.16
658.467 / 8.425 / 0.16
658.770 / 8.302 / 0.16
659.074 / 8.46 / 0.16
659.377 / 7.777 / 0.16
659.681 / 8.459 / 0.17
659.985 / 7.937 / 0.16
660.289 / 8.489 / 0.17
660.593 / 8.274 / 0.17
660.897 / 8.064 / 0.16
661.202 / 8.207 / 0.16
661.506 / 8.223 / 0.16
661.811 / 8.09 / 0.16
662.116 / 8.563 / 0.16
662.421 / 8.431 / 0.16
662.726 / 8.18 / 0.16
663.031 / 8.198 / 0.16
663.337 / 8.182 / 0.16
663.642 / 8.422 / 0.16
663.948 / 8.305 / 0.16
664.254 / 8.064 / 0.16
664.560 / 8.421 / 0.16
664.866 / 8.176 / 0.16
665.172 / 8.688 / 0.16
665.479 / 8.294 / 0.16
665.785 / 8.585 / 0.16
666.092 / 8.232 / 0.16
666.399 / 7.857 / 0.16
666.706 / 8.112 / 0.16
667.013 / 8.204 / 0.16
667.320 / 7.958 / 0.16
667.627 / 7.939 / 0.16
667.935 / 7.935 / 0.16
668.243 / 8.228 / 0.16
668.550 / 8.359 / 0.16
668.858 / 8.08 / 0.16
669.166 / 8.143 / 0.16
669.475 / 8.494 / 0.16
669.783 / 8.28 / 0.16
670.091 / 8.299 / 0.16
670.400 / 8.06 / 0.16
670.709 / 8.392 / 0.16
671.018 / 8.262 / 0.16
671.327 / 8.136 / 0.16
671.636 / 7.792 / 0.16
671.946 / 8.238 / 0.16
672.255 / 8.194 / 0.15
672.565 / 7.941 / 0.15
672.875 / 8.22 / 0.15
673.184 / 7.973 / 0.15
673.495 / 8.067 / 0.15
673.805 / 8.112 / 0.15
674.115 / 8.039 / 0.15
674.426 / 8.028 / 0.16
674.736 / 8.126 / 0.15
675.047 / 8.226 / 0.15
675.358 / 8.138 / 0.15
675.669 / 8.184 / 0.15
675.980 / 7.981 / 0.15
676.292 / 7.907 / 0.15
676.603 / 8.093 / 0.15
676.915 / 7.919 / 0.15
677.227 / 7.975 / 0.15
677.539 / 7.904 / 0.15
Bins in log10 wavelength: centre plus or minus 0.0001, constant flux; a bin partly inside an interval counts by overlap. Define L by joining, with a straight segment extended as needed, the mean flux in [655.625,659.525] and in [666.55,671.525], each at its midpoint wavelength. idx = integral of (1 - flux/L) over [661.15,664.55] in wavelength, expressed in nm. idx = -0.12 nm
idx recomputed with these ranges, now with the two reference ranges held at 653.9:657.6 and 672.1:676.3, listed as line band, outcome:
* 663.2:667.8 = -0.16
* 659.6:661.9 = -0.10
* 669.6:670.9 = -0.04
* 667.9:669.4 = -0.04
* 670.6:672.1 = -0.02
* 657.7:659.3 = -0.10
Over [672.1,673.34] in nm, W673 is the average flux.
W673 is 8.08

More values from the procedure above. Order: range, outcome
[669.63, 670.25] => 8.29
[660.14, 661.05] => 8.27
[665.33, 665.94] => 8.44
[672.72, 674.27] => 8.09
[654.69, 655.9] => 8.09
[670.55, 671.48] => 8.26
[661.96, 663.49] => 8.31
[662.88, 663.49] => 8.19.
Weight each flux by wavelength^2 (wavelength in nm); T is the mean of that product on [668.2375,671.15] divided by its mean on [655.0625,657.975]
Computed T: 1.13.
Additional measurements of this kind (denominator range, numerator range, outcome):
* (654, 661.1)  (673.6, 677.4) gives 1.06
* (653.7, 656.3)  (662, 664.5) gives 1.07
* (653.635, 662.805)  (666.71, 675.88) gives 1.05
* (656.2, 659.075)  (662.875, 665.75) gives 1.08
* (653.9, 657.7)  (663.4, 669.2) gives 1.09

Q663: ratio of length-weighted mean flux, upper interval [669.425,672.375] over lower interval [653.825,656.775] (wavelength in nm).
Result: 1.06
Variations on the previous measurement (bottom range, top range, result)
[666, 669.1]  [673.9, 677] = 1.00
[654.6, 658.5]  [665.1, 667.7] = 1.05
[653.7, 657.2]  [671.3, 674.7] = 1.04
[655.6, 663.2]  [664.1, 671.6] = 1.02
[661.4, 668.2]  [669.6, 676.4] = 0.99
